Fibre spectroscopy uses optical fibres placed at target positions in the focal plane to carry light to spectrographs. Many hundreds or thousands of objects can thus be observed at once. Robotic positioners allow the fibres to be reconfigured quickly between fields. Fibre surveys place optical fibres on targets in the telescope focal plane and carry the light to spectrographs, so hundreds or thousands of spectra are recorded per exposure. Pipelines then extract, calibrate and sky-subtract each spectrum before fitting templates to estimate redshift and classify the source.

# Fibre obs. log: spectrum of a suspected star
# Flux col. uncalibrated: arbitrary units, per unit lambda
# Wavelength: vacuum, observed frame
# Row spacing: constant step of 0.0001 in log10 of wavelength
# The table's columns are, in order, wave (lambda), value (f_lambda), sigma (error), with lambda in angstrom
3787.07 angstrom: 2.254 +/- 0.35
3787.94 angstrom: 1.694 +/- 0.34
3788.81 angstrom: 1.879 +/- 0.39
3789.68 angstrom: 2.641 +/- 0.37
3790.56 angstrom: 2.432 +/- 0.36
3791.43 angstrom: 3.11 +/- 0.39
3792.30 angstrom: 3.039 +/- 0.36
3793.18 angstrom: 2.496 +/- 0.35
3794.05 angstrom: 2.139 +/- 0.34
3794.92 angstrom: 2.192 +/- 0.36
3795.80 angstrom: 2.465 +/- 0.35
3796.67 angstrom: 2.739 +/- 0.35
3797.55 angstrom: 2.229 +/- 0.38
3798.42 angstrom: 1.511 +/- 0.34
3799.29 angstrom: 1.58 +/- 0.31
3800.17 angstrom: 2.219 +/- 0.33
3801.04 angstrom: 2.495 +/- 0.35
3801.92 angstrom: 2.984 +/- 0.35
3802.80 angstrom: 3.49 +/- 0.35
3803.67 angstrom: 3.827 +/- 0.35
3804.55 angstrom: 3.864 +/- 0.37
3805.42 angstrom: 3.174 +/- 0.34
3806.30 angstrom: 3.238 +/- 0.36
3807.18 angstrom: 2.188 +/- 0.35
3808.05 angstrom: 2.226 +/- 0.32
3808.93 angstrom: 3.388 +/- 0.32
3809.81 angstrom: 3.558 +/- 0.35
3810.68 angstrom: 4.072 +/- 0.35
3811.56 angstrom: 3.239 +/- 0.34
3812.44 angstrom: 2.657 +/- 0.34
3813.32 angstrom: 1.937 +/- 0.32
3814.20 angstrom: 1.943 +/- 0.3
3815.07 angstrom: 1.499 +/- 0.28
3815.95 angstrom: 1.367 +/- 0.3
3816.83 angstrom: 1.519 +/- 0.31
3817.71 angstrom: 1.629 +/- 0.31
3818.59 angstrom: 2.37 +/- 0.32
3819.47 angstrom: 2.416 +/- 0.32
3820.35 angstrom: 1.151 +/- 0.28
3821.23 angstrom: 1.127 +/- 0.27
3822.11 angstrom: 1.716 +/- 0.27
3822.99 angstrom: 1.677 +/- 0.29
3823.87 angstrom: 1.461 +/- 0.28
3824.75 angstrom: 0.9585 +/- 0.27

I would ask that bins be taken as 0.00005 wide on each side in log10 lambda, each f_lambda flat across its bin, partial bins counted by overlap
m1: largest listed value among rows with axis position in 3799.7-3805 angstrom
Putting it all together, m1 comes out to 3.864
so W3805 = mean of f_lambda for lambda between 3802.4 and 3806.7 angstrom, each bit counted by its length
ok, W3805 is 3.52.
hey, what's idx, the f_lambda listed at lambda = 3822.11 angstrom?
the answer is 1.716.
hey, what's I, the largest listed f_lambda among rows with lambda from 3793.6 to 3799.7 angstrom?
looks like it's 2.739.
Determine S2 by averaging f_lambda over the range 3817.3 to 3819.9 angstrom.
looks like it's 2.14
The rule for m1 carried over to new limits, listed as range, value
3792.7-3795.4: 2.496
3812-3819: 2.657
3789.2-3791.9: 3.11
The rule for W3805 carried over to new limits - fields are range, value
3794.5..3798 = 2.4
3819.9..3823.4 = 1.42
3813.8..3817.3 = 1.58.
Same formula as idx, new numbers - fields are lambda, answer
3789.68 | 2.641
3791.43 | 3.11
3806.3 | 3.238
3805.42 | 3.174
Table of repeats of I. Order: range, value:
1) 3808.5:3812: 4.072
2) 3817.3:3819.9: 2.416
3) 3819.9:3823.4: 1.716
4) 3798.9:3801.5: 2.495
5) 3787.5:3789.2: 1.879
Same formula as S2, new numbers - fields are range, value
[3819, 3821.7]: 1.57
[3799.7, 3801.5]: 2.35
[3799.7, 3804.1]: 2.99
